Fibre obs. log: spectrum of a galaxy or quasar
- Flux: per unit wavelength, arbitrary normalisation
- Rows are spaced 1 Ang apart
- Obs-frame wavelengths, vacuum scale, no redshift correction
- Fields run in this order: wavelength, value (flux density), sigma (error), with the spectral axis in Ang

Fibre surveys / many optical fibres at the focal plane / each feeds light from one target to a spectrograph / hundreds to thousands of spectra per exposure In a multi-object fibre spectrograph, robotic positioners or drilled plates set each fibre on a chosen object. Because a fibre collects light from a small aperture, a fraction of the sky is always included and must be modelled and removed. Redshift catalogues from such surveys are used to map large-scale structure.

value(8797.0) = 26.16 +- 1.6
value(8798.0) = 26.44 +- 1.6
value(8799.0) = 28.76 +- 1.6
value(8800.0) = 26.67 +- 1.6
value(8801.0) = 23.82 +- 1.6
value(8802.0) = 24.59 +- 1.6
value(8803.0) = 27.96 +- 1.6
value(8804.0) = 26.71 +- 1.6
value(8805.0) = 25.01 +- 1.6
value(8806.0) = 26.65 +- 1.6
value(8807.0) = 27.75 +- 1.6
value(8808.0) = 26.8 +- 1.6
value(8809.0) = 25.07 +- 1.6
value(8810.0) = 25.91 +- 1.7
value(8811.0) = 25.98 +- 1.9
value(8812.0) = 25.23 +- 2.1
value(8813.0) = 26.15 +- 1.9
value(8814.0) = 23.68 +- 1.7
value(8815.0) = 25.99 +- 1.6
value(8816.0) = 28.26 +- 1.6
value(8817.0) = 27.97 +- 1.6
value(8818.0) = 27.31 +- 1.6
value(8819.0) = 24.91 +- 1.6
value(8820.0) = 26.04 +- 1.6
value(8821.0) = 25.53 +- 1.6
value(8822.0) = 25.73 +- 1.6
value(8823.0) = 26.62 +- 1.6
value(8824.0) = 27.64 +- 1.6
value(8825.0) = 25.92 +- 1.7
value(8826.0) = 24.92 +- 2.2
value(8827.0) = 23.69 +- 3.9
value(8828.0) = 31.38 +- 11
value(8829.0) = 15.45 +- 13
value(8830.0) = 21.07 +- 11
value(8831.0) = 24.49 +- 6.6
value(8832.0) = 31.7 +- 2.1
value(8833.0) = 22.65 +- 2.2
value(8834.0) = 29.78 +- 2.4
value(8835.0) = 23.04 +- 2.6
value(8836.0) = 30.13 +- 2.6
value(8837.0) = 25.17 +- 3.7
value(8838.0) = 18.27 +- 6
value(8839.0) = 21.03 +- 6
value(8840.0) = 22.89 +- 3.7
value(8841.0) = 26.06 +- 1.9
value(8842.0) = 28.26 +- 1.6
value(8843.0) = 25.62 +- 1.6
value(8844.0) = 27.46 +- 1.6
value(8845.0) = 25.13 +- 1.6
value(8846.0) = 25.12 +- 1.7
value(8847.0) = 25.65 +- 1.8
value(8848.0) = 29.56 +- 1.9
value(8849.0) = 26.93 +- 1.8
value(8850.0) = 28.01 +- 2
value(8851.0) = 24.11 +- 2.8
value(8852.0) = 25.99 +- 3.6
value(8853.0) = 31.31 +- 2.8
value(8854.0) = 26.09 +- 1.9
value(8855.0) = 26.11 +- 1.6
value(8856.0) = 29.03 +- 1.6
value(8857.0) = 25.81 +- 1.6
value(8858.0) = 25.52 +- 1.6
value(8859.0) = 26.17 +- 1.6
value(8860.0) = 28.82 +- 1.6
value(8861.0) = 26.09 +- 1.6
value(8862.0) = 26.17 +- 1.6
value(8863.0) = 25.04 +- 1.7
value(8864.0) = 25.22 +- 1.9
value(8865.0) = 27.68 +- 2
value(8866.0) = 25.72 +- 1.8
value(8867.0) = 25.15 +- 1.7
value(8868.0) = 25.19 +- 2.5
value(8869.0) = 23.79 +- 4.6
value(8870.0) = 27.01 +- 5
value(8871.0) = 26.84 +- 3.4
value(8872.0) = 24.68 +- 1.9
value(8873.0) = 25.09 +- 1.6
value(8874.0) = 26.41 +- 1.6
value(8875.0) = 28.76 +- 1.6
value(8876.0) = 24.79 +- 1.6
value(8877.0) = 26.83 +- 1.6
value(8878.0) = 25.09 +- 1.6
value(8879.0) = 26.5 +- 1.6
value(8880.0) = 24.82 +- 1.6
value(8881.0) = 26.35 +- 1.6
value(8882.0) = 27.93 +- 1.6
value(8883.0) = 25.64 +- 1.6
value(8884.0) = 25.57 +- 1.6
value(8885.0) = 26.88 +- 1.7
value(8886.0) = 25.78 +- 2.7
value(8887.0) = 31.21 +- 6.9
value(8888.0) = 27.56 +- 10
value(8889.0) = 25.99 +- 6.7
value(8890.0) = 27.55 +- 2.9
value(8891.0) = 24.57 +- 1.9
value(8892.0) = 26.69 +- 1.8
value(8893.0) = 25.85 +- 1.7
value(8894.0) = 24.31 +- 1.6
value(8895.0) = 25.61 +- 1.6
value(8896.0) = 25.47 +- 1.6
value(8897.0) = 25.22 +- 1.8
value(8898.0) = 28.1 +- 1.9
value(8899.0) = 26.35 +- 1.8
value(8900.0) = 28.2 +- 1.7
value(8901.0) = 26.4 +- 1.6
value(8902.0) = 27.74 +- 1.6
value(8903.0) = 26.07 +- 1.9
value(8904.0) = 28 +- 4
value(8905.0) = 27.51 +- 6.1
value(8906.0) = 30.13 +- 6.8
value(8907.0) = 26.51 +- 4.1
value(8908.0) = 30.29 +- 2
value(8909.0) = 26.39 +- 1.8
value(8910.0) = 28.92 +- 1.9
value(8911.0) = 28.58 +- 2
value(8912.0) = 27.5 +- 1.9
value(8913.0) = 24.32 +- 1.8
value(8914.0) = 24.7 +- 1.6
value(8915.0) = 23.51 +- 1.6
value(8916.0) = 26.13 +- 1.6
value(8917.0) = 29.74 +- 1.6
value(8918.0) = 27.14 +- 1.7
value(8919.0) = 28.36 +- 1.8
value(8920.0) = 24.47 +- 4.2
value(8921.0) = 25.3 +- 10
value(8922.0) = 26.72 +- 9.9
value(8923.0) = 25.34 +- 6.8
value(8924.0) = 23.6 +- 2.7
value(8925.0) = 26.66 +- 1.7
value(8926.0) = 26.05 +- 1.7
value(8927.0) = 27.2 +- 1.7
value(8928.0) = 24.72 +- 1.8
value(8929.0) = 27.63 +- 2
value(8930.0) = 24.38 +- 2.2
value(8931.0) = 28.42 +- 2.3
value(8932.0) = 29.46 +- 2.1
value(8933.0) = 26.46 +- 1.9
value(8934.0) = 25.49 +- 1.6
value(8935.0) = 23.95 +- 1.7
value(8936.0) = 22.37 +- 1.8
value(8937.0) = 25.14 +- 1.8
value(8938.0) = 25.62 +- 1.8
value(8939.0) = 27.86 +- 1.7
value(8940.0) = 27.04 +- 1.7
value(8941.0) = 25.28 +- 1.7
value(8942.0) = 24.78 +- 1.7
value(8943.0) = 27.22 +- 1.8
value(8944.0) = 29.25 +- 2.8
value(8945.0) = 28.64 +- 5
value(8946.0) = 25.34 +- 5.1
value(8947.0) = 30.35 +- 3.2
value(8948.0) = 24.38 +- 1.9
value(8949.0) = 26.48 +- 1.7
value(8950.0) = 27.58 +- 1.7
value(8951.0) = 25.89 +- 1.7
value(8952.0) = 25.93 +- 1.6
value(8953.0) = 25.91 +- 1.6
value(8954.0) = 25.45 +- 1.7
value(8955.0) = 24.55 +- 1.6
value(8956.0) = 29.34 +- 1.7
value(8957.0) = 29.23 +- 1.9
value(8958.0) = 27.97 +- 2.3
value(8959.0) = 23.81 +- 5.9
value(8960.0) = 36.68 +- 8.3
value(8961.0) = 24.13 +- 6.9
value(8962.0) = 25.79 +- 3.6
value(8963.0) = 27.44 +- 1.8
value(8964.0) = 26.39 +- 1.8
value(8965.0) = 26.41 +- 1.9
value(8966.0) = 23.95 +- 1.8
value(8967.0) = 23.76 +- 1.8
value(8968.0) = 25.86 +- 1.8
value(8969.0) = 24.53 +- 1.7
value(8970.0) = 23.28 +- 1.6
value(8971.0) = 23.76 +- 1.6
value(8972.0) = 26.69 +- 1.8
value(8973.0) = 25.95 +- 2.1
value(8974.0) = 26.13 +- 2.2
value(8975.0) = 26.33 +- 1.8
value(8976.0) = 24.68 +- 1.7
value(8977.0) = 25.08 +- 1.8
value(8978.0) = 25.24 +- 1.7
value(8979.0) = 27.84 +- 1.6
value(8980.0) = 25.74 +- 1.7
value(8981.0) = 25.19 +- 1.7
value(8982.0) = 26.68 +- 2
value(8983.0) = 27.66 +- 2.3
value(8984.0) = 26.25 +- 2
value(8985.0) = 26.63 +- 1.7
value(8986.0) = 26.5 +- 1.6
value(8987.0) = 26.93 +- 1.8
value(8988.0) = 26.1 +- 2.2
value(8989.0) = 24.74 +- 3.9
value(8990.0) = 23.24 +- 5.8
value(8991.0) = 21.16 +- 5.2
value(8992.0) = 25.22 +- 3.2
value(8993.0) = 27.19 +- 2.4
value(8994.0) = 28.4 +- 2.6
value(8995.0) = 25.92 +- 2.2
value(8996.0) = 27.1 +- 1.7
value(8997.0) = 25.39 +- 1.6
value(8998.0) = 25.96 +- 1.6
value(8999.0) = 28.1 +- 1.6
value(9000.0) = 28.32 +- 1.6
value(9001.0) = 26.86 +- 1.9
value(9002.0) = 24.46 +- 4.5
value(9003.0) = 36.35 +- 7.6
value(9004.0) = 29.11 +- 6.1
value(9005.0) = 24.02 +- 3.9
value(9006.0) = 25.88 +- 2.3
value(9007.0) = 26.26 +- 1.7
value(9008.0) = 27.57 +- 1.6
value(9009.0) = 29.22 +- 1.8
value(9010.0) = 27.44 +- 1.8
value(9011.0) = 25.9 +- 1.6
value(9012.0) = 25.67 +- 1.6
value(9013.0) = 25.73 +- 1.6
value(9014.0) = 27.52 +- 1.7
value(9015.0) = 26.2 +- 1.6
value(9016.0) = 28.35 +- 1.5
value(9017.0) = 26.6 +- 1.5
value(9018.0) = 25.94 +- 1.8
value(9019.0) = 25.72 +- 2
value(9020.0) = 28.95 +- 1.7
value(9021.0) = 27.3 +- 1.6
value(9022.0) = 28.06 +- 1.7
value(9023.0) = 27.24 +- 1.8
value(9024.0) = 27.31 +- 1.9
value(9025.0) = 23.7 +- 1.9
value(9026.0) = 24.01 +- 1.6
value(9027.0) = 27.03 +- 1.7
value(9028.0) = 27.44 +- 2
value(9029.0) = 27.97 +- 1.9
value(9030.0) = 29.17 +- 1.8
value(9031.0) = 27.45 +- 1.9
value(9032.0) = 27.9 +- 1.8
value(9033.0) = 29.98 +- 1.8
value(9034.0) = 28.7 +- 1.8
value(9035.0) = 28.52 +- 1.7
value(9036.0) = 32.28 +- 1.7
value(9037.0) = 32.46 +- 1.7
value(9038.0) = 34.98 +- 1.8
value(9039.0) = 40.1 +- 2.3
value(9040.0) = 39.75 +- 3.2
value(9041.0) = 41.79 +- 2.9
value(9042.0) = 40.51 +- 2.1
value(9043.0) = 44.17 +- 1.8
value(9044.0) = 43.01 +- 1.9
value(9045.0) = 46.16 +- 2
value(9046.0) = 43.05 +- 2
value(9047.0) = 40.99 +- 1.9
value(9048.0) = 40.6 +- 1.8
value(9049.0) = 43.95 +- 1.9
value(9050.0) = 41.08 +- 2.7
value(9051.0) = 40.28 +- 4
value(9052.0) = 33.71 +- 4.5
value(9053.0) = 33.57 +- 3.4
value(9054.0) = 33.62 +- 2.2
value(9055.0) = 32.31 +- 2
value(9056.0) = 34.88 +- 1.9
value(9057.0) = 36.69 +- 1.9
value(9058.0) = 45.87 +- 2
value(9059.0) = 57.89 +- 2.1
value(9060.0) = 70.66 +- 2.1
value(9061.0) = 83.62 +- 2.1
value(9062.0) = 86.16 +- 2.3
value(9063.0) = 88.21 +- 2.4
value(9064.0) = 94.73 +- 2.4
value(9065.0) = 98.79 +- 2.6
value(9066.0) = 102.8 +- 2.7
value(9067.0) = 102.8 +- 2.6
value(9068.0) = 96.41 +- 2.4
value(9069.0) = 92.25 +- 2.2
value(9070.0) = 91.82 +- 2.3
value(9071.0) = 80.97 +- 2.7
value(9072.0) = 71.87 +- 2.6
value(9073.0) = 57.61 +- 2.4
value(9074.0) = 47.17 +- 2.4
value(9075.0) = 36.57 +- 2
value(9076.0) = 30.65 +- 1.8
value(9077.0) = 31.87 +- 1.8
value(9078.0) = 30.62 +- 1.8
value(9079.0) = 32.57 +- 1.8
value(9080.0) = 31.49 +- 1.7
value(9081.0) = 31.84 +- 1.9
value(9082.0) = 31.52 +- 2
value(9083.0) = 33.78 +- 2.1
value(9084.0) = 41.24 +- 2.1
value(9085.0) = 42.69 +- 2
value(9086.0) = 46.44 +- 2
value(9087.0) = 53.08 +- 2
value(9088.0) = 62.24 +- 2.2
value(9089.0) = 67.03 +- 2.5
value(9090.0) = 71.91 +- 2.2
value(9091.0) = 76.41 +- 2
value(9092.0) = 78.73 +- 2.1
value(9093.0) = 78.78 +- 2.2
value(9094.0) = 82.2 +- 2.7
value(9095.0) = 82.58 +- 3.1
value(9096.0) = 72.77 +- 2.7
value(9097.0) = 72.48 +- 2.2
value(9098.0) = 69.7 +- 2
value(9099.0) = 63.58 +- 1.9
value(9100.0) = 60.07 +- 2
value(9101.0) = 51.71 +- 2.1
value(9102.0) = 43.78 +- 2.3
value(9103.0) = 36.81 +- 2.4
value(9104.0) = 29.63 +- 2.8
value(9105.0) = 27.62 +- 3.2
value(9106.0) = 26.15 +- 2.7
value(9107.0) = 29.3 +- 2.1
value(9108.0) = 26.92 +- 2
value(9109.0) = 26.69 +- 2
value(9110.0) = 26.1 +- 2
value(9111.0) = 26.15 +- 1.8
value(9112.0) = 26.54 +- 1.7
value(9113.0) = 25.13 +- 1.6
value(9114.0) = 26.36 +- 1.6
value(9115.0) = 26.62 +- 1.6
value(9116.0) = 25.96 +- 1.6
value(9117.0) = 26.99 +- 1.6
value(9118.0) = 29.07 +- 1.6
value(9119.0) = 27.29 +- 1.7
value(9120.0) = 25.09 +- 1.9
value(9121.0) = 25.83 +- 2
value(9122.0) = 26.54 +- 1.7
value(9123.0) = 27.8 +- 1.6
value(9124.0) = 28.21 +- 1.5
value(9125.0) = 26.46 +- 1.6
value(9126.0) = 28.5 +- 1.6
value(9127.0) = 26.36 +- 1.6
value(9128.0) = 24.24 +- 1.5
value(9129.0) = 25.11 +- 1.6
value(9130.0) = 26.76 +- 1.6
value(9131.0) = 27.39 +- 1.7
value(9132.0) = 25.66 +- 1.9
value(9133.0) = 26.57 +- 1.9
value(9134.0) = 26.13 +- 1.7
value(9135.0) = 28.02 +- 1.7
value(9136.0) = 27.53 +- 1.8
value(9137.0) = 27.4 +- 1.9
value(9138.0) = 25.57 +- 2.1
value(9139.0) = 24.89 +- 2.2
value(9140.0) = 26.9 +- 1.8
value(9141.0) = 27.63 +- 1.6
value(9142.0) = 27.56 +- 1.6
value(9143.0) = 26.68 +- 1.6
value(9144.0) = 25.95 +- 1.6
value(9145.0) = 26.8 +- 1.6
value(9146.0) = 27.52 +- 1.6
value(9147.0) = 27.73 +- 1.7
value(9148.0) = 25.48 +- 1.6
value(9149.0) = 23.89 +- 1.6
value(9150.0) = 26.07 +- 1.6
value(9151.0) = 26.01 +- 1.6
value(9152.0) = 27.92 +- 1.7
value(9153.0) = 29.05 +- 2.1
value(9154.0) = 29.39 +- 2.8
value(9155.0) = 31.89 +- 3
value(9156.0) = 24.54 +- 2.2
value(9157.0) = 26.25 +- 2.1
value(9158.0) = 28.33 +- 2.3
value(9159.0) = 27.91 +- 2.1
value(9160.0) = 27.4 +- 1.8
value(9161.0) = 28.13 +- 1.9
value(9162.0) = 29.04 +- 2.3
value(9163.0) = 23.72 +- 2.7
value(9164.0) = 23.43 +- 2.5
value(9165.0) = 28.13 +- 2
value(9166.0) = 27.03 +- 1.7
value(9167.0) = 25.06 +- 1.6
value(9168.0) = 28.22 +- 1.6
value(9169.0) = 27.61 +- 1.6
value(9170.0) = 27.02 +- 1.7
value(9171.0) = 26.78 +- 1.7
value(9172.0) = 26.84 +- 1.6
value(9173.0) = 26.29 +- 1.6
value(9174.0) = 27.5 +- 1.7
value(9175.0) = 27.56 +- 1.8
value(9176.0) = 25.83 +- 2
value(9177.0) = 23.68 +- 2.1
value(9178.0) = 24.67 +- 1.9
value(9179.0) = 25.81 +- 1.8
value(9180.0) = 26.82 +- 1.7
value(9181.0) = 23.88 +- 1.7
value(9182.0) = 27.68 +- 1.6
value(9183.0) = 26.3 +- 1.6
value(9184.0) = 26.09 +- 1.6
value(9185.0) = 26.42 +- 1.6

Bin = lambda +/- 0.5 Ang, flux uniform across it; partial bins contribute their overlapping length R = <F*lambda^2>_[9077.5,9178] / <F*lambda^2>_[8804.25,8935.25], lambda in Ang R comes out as 1.38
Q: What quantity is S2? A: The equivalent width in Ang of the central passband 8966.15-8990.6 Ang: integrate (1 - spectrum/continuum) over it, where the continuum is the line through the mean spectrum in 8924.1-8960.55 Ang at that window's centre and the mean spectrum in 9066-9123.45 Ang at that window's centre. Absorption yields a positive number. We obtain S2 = 4.8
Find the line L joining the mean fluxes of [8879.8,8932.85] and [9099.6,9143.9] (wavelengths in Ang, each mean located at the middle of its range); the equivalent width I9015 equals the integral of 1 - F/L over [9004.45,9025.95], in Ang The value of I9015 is 0.8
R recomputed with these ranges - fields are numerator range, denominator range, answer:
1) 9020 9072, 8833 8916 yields 1.90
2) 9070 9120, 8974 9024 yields 1.76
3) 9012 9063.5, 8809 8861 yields 1.51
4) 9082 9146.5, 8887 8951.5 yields 1.49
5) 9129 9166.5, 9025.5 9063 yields 0.68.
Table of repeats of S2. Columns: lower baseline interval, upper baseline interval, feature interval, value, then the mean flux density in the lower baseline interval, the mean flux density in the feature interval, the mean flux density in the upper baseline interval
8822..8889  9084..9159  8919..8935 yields 1.5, 26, 26.1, 36.3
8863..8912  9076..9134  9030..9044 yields 0.4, 26.6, 34.6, 39.8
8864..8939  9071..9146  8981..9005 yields 3.9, 26.4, 26.6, 38.7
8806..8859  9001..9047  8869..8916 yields 1.3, 25.9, 26.6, 30.5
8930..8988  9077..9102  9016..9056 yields 9.9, 26.3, 33.2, 56.1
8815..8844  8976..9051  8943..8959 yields 0.7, 25.5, 27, 29.6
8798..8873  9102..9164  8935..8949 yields 0.0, 25.9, 26.3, 27.2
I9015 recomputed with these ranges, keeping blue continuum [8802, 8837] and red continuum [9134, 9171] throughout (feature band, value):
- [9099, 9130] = -3.79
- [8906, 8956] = -0.32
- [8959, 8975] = 0.25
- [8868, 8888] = -0.15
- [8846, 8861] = -0.54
